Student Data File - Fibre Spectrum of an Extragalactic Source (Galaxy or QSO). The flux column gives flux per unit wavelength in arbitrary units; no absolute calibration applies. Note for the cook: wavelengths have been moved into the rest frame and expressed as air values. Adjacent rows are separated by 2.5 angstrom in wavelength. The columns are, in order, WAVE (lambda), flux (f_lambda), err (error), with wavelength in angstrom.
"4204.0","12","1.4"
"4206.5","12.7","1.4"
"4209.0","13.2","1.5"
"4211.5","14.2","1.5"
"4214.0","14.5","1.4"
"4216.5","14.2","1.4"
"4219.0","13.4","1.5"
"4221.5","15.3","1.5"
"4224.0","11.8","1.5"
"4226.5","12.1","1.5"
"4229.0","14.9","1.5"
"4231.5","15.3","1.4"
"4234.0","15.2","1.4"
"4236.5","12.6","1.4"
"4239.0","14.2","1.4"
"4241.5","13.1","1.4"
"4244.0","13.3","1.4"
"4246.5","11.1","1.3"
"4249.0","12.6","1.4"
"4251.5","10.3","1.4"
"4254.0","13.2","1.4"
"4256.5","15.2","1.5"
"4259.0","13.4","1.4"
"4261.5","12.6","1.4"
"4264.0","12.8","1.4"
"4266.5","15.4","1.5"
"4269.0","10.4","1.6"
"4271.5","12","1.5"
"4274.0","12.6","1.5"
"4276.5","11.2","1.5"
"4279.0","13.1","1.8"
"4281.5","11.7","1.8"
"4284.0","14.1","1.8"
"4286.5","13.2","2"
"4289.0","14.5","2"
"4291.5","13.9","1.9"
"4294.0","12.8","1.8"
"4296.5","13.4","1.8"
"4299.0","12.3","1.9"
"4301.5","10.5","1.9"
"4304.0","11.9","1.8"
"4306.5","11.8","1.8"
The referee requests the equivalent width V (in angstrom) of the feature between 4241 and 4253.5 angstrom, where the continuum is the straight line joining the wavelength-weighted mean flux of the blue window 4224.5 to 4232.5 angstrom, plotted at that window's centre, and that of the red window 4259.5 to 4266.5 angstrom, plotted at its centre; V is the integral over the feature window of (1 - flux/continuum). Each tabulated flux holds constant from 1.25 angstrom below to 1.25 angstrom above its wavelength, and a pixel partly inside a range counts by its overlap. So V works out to 1.3 angstrom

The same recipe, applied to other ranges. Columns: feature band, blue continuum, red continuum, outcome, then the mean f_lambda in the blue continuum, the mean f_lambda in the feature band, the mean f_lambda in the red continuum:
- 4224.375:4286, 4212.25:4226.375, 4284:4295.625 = 3.06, 13.7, 13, 13.6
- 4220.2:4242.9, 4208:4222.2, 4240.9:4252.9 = -1.41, 14.1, 13.8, 12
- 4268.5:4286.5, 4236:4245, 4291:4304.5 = 0.62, 13.4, 12.3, 12.4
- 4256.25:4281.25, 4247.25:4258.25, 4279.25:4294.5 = 0.61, 12.8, 12.7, 13.4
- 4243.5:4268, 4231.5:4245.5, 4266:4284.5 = 0.28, 13.8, 13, 12.4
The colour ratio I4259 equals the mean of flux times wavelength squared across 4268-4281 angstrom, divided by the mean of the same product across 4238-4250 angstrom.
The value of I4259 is 0.94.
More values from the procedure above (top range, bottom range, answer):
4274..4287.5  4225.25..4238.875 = 0.92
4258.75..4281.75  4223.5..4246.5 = 0.94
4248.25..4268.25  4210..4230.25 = 0.97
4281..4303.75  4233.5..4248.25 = 1.01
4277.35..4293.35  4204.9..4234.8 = 0.99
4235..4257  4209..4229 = 0.95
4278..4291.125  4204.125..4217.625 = 1.02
